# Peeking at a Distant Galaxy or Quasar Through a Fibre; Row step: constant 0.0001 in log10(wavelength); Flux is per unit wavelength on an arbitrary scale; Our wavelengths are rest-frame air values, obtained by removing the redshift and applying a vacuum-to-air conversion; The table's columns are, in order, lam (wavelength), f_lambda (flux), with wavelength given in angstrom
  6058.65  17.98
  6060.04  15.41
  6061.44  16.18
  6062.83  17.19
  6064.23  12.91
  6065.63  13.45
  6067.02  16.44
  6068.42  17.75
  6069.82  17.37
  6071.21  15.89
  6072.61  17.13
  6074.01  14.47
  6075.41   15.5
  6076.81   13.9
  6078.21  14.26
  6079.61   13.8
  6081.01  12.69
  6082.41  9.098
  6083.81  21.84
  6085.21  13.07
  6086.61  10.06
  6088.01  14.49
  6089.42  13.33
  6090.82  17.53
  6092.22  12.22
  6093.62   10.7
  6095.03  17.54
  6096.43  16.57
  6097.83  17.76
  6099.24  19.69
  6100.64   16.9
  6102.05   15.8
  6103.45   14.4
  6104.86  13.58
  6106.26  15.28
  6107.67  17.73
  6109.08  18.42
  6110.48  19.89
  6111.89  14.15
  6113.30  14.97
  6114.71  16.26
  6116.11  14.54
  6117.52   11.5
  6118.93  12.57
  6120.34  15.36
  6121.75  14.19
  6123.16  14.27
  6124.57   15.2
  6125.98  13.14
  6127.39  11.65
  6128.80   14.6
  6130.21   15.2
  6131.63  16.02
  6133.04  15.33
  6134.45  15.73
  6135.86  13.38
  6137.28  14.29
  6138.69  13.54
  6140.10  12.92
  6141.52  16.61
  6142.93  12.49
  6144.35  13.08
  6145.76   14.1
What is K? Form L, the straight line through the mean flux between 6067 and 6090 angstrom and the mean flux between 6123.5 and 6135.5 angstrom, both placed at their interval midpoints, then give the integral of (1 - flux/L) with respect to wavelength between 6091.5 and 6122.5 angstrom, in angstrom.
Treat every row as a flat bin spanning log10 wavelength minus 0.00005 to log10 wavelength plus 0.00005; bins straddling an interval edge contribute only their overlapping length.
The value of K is -1.7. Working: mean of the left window 14.7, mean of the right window 14.6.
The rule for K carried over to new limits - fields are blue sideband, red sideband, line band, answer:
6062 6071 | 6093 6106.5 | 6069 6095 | 2.4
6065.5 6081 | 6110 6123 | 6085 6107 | 0.1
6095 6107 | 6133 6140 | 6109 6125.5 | 0.5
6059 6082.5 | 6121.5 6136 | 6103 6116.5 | -1.2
